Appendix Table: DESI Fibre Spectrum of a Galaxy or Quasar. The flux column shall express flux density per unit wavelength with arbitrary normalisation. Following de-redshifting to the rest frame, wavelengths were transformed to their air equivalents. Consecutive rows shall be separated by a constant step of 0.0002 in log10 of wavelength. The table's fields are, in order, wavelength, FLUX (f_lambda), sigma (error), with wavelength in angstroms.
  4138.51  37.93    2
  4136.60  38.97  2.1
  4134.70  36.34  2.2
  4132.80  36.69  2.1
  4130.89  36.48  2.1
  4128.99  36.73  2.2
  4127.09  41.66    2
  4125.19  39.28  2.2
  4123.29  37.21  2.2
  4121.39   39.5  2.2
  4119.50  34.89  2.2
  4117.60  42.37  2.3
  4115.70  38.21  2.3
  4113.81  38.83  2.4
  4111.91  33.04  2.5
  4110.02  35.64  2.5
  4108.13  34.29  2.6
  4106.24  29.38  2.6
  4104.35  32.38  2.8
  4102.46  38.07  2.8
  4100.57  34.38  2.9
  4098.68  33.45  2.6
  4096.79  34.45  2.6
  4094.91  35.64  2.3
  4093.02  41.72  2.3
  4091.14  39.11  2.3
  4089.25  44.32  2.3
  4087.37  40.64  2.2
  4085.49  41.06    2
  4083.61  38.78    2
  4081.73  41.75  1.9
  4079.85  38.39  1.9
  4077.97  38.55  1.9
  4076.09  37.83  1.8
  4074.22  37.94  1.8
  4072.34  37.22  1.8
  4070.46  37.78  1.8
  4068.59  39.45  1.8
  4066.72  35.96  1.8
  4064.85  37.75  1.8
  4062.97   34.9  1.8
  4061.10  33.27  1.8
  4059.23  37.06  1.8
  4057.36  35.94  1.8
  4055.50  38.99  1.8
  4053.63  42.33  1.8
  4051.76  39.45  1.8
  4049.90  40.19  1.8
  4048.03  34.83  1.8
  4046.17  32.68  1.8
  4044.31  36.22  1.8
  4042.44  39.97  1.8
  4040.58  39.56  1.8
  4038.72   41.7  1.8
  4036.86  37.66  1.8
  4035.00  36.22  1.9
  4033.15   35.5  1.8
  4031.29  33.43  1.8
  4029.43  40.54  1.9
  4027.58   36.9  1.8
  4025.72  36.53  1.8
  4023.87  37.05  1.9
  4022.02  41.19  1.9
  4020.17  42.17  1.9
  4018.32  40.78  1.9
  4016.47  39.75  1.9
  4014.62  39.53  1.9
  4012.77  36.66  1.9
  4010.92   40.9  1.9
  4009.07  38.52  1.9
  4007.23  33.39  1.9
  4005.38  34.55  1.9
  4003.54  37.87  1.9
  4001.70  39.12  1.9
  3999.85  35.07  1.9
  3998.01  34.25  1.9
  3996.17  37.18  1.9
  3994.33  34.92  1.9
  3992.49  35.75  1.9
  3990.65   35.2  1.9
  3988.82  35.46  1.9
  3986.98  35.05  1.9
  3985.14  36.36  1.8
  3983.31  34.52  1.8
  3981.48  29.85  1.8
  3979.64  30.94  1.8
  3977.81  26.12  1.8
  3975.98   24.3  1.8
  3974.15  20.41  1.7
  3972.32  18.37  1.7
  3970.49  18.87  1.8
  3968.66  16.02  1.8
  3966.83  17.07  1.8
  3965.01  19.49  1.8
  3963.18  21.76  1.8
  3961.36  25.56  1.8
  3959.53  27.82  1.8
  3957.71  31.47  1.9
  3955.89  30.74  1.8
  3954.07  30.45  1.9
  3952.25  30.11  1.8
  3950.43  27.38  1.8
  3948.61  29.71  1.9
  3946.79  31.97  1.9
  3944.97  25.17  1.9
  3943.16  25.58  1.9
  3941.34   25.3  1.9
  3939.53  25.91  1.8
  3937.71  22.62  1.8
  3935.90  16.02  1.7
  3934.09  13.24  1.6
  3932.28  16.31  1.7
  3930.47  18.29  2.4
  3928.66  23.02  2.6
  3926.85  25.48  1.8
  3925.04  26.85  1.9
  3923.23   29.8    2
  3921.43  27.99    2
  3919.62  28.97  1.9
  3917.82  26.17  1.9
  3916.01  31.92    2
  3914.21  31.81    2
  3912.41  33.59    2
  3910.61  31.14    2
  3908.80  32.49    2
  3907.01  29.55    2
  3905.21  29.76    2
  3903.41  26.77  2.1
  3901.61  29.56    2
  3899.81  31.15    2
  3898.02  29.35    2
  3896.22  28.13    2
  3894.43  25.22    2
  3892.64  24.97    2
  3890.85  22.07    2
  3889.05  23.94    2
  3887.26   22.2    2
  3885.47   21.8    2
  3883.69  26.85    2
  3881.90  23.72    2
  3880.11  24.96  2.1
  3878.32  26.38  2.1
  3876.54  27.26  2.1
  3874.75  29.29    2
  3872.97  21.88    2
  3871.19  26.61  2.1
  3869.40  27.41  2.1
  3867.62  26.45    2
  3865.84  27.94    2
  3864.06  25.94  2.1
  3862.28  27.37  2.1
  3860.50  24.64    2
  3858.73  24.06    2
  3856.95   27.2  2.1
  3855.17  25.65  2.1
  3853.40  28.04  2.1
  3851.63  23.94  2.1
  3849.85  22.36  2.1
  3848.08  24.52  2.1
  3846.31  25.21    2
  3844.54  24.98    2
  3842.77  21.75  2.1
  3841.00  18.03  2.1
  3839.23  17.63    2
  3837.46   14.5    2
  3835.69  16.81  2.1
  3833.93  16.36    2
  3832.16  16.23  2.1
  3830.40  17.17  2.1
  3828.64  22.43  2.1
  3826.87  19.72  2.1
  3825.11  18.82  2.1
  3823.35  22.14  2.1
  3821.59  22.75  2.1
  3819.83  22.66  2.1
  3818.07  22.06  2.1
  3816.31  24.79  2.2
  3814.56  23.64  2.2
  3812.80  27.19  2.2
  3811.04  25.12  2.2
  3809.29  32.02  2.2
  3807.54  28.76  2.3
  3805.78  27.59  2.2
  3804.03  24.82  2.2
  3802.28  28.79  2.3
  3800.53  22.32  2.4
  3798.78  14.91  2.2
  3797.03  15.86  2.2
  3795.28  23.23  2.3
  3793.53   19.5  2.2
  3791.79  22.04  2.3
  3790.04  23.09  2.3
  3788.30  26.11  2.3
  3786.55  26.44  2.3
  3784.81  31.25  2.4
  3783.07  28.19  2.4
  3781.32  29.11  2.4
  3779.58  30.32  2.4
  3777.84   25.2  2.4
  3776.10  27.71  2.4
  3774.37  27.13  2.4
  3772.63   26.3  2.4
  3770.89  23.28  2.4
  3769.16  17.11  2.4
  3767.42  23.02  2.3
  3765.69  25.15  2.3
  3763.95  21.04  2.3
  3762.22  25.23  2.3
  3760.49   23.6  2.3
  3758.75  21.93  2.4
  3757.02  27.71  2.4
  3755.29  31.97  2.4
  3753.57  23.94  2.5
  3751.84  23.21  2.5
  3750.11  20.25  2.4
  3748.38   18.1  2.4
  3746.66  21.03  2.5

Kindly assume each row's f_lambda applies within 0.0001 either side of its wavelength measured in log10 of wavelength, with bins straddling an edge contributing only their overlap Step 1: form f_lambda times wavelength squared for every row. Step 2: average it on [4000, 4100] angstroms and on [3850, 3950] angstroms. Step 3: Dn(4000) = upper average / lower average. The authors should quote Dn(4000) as 1.57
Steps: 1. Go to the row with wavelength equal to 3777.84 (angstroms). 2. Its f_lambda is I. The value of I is 25.2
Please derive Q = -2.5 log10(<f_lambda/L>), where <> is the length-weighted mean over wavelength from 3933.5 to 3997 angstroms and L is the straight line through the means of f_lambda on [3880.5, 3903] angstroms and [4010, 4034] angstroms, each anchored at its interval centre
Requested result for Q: 0.22 mag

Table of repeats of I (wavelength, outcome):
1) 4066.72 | 35.96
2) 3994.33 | 34.92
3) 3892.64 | 24.97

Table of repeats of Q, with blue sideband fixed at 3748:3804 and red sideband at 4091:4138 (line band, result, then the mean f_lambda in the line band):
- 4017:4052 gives -0.13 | 38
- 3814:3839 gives 0.29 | 19.9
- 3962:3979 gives 0.46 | 20.5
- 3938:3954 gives 0.11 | 27.6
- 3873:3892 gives 0.14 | 24.7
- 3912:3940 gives 0.20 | 24.7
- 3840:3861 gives 0.12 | 24.2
